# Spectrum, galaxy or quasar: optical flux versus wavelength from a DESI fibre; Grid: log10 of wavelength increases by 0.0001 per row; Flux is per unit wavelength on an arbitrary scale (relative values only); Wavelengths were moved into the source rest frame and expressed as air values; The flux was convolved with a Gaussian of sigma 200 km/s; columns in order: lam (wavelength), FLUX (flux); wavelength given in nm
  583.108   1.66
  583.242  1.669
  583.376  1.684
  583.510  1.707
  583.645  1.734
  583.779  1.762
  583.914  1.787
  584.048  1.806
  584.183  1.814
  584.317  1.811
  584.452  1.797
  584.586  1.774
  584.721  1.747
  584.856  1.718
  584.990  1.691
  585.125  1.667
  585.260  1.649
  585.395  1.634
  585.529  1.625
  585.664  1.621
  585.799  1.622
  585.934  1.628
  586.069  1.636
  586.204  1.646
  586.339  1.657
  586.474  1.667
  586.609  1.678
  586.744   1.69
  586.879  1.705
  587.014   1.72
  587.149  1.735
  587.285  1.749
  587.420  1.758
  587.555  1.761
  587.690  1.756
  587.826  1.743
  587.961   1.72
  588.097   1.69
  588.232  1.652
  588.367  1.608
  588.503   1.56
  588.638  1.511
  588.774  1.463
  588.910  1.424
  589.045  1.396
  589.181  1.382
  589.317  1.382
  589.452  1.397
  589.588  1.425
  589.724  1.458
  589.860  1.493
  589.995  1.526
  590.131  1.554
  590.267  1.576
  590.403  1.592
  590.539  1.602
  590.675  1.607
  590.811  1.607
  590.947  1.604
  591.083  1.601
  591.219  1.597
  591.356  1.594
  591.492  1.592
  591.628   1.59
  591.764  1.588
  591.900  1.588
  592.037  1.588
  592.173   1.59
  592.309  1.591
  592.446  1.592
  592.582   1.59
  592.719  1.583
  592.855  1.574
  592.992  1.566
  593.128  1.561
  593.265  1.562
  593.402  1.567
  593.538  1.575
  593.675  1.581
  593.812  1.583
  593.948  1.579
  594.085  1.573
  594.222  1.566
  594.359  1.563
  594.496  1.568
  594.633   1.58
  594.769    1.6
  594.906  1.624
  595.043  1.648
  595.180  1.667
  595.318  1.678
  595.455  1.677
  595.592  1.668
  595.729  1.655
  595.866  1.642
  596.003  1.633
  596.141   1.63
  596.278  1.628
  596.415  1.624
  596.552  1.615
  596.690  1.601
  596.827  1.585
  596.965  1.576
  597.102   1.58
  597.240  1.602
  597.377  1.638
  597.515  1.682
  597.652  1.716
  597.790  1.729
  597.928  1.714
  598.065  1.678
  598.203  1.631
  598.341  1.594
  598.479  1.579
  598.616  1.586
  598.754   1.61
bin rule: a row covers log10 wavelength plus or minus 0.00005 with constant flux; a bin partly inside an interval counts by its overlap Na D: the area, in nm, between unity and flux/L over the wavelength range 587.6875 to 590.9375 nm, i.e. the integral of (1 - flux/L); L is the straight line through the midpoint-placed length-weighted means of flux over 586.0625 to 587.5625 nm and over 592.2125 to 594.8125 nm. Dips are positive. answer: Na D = 0.22 nm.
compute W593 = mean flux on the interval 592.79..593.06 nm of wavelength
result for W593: 1.57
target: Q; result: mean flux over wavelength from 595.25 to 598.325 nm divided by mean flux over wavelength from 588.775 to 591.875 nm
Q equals 1.08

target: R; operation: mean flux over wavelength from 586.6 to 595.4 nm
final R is 1.59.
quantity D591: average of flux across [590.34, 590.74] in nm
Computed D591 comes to 1.6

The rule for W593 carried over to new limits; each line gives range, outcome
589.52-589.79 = 1.44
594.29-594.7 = 1.57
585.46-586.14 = 1.63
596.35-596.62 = 1.62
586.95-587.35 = 1.73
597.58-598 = 1.72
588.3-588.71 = 1.56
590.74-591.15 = 1.6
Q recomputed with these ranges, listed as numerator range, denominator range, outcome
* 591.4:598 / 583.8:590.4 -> 0.98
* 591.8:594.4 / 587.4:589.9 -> 1.02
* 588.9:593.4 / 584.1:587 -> 0.91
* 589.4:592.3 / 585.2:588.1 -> 0.93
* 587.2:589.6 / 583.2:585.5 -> 0.91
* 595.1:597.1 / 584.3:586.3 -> 0.97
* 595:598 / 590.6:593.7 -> 1.04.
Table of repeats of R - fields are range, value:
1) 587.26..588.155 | 1.74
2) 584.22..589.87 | 1.63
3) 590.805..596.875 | 1.6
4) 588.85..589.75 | 1.41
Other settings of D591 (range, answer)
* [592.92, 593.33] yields 1.56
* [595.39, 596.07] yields 1.66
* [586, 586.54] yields 1.65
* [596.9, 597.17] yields 1.58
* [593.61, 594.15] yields 1.58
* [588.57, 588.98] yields 1.47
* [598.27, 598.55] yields 1.59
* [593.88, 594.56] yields 1.57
